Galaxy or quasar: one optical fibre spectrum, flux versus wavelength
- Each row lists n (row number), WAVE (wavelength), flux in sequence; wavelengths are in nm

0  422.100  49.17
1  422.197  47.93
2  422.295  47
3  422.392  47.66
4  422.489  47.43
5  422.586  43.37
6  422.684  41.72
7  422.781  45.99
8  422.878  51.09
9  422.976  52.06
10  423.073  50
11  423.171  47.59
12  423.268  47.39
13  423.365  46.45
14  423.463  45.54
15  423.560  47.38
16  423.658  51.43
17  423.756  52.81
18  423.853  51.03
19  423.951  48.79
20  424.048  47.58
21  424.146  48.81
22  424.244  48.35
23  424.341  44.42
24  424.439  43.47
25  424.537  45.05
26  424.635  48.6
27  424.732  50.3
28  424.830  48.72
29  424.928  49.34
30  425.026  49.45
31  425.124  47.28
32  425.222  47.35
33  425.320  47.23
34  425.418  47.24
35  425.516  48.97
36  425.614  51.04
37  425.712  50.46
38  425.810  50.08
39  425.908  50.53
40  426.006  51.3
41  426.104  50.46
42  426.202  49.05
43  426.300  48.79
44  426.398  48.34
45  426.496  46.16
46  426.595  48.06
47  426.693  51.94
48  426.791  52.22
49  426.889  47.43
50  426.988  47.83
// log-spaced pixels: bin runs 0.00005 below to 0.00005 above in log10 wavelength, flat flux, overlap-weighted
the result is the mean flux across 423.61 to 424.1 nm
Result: 50.3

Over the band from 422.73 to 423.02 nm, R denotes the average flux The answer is 49.6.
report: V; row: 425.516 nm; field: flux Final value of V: 48.97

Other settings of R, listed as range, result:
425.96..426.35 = 50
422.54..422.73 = 42.4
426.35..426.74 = 48.6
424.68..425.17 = 49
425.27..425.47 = 47.2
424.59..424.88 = 49.3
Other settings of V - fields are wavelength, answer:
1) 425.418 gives 47.24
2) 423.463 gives 45.54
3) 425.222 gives 47.35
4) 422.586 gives 43.37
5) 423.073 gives 50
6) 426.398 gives 48.34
